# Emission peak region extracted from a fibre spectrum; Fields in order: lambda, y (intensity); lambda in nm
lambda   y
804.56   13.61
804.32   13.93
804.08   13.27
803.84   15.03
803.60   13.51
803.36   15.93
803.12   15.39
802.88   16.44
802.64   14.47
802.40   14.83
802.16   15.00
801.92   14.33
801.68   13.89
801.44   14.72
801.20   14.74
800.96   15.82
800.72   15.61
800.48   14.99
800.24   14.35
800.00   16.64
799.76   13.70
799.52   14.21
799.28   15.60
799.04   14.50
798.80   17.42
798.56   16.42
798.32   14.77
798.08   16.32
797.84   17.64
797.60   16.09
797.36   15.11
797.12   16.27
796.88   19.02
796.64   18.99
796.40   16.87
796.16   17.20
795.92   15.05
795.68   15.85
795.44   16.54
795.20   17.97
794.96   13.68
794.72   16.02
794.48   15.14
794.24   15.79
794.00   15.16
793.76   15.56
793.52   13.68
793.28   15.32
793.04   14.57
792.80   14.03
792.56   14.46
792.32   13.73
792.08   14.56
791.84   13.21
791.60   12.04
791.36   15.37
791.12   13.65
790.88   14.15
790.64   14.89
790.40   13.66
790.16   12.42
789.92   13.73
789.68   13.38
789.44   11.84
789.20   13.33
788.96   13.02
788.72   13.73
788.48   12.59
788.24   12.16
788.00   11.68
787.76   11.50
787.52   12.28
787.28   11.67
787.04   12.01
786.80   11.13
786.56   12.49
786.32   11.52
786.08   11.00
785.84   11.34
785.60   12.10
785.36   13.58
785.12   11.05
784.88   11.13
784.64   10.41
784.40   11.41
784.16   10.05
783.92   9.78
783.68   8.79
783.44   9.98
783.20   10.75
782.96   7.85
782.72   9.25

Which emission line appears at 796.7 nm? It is Mg II 2798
